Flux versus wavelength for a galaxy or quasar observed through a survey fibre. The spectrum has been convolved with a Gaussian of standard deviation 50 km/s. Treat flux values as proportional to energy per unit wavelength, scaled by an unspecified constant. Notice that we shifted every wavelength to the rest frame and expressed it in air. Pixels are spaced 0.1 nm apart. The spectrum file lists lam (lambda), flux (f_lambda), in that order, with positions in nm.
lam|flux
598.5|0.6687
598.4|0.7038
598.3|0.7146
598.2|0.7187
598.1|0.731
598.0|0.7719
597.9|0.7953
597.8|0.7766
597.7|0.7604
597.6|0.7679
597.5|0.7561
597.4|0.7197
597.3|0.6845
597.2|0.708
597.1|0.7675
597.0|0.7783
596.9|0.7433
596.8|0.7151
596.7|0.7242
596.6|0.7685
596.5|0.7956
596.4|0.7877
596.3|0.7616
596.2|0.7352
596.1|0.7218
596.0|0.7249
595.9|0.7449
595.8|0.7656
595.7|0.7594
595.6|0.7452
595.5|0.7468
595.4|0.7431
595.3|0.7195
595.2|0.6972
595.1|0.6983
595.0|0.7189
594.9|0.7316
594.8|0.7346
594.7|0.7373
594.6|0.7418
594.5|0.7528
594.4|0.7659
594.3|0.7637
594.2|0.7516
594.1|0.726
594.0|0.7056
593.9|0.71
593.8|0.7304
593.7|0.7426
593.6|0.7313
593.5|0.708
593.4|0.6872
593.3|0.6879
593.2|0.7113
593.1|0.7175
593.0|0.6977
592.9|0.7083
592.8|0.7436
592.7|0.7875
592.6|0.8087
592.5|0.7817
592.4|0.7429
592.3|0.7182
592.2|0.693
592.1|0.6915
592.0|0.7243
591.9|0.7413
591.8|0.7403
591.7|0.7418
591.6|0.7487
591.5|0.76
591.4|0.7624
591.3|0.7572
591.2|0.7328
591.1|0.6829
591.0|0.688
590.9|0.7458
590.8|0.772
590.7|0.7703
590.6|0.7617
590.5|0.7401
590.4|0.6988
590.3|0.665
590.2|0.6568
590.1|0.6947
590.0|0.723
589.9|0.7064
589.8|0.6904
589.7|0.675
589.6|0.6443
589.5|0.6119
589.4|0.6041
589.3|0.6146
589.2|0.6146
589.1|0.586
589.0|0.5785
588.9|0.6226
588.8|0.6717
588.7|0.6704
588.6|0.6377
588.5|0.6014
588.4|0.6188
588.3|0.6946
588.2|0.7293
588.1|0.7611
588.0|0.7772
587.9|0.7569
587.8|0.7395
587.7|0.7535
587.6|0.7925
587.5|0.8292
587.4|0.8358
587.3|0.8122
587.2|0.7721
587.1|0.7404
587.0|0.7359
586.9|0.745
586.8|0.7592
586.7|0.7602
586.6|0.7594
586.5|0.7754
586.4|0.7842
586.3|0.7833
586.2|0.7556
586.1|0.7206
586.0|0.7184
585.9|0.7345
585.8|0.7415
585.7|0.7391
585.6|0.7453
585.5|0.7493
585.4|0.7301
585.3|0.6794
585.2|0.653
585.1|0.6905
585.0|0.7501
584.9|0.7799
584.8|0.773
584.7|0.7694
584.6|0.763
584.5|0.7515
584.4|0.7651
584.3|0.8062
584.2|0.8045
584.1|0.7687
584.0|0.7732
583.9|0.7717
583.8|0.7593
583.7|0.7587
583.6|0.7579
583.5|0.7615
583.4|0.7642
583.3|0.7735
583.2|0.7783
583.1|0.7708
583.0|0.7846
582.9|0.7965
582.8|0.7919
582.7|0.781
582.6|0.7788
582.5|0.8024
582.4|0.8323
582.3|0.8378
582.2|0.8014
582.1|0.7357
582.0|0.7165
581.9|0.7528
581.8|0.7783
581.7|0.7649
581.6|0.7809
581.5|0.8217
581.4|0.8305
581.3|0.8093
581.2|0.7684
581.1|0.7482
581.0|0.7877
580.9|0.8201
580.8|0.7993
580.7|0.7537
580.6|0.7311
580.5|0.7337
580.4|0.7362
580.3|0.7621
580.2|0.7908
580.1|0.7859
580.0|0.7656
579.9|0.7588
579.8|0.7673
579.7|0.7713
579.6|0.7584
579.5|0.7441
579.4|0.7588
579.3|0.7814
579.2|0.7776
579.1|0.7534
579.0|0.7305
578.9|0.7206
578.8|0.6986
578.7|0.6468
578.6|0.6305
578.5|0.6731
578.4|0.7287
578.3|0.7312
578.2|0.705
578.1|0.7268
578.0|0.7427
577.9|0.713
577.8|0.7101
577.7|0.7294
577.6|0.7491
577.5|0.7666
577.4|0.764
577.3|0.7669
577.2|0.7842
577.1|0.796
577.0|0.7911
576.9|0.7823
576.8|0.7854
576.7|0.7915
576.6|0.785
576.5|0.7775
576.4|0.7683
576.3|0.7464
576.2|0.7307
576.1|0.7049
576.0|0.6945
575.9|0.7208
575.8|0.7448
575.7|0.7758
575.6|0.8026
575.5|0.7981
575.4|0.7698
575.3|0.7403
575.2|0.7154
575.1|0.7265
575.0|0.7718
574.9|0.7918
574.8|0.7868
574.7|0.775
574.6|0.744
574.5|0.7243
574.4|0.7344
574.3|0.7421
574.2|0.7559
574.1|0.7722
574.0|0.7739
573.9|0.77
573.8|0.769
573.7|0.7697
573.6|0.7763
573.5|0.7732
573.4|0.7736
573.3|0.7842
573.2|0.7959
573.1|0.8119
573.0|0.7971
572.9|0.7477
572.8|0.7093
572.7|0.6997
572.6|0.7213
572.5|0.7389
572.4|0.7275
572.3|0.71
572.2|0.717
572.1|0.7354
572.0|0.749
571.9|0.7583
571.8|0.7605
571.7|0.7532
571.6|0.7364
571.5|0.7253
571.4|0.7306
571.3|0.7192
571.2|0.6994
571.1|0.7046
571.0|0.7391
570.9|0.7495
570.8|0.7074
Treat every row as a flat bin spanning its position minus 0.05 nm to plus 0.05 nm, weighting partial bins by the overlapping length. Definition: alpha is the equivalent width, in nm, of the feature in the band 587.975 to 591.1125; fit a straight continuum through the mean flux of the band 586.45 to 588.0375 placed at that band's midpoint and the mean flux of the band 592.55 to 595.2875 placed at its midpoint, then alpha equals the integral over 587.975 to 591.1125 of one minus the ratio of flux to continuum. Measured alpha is 0.33 nm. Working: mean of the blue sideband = 0.771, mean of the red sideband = 0.729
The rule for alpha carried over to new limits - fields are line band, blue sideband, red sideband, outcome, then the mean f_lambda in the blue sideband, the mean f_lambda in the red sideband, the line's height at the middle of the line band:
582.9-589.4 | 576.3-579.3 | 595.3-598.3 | 0.077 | 0.743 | 0.748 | 0.745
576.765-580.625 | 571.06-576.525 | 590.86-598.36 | 0.012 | 0.75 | 0.737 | 0.747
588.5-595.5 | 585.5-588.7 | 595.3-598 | 0.349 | 0.744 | 0.75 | 0.747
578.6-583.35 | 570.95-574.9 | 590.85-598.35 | -0.147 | 0.75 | 0.737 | 0.745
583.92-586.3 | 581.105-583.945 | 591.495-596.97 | 0.072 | 0.78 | 0.736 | 0.771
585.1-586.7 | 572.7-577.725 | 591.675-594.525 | 0.014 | 0.763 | 0.731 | 0.744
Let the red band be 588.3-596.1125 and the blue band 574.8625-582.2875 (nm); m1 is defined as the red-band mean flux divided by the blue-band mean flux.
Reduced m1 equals 0.94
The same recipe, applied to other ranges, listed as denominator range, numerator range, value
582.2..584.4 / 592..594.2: 0.93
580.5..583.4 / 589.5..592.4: 0.92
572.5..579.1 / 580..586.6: 1.02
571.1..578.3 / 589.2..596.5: 0.96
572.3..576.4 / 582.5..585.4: 1.01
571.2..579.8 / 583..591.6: 0.97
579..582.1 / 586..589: 0.96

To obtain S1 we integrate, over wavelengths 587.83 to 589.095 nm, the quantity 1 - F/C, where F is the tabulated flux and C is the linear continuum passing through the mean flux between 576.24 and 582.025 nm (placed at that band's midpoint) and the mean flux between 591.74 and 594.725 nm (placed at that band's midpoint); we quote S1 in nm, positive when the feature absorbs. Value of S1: 0.11 nm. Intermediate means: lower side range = 0.756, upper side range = 0.732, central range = 0.674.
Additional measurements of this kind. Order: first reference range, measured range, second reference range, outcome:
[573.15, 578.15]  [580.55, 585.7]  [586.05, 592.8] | -0.216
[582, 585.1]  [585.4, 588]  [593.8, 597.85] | 0.019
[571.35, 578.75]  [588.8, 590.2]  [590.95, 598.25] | 0.181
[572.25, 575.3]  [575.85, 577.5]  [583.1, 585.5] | -0.013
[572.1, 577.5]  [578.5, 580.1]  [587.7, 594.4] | 0.016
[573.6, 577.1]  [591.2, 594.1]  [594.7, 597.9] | 0.056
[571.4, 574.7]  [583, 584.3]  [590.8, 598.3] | -0.048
